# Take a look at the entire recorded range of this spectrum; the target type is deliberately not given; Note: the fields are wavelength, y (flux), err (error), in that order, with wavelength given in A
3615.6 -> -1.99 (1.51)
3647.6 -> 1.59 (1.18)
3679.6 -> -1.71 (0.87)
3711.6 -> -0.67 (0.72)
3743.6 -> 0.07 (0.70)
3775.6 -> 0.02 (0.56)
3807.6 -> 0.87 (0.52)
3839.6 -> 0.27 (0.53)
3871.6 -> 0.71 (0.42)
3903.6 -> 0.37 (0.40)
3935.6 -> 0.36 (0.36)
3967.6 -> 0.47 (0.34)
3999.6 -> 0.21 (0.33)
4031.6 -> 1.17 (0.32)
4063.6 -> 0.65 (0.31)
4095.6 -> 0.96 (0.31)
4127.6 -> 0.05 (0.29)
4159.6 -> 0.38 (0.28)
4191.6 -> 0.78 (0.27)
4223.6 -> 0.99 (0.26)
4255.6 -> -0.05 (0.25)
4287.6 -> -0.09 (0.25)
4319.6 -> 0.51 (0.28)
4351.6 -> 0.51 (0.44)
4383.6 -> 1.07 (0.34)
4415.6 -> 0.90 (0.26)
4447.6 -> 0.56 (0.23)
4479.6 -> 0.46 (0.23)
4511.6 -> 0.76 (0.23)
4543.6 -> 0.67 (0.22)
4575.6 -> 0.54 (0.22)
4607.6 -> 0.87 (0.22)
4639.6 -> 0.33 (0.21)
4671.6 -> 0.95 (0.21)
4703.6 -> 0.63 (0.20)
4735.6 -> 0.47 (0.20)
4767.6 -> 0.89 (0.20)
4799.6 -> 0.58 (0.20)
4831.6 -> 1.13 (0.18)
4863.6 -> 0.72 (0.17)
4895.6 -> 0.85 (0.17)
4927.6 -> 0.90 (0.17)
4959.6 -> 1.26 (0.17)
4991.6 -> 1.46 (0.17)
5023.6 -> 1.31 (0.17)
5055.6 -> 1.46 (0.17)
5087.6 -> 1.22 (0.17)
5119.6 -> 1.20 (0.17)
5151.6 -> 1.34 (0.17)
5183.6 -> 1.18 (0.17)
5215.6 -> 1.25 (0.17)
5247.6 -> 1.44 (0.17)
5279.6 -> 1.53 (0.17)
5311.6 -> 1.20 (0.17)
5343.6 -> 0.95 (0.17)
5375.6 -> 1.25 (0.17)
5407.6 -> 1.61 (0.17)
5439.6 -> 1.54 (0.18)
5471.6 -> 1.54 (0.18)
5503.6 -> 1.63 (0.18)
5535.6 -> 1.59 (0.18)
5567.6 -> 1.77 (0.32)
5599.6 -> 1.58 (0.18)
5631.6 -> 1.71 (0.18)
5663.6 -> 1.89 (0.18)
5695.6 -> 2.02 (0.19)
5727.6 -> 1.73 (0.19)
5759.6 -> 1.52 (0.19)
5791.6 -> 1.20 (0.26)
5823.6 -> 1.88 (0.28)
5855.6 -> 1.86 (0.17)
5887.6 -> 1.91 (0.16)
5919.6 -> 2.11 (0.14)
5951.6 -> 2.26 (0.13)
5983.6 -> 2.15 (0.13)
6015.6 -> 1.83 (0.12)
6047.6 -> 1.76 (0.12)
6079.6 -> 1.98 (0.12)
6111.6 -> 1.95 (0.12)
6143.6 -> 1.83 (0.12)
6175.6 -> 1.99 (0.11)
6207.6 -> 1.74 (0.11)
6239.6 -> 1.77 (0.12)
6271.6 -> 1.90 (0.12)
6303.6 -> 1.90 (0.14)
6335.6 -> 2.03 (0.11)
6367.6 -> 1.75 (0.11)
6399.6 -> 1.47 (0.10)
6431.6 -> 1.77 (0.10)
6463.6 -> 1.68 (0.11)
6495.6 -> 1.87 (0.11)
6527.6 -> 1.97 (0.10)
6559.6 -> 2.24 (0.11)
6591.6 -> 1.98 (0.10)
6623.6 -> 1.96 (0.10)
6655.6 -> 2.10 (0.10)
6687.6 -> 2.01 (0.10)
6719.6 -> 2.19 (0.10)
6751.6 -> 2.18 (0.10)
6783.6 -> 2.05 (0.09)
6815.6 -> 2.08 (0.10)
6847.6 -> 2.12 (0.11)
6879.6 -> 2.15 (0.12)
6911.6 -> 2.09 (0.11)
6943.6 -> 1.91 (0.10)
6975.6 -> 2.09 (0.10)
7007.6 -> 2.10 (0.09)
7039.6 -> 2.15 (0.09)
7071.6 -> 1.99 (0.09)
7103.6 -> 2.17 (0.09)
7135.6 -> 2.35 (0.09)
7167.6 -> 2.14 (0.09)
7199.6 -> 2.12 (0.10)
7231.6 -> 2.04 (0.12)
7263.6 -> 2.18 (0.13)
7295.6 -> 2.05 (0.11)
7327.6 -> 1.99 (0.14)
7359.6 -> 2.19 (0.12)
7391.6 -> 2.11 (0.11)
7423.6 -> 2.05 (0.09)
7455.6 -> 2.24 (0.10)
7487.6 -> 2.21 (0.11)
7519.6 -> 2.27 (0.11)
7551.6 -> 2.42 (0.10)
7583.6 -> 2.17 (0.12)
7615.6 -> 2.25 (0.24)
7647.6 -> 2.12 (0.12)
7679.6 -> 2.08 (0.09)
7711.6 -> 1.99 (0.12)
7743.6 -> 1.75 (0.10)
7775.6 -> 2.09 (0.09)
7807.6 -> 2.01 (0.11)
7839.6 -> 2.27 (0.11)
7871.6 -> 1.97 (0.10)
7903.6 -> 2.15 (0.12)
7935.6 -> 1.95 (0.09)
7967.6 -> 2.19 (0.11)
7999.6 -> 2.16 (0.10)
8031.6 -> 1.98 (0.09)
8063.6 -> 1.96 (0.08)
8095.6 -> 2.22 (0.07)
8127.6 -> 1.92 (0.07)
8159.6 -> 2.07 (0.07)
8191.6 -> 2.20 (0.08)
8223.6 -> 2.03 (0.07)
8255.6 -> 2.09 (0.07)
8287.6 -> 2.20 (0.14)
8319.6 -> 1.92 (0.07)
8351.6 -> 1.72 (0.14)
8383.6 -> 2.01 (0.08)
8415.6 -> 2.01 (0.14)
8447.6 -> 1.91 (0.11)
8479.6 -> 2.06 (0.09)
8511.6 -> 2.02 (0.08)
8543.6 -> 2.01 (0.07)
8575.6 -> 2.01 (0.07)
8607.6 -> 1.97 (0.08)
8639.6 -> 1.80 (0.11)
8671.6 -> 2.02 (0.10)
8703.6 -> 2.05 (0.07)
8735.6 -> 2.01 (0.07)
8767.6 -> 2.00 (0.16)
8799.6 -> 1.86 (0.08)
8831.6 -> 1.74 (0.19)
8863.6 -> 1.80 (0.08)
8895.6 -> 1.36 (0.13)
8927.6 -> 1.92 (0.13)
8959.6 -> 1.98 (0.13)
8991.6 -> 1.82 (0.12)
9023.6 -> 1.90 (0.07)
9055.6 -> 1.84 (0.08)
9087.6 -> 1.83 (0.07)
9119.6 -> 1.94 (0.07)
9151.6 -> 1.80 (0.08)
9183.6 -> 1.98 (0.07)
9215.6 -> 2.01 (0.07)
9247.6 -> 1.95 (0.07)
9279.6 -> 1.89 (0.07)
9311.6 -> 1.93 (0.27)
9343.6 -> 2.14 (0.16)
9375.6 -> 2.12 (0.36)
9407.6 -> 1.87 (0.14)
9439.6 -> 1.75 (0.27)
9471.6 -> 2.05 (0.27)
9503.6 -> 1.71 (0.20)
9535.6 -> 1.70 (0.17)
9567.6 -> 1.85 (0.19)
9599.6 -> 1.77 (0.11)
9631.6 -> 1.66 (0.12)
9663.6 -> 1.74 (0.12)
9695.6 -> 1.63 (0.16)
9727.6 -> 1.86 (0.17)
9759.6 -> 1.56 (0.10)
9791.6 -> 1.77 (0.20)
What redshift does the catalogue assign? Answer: 0.238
